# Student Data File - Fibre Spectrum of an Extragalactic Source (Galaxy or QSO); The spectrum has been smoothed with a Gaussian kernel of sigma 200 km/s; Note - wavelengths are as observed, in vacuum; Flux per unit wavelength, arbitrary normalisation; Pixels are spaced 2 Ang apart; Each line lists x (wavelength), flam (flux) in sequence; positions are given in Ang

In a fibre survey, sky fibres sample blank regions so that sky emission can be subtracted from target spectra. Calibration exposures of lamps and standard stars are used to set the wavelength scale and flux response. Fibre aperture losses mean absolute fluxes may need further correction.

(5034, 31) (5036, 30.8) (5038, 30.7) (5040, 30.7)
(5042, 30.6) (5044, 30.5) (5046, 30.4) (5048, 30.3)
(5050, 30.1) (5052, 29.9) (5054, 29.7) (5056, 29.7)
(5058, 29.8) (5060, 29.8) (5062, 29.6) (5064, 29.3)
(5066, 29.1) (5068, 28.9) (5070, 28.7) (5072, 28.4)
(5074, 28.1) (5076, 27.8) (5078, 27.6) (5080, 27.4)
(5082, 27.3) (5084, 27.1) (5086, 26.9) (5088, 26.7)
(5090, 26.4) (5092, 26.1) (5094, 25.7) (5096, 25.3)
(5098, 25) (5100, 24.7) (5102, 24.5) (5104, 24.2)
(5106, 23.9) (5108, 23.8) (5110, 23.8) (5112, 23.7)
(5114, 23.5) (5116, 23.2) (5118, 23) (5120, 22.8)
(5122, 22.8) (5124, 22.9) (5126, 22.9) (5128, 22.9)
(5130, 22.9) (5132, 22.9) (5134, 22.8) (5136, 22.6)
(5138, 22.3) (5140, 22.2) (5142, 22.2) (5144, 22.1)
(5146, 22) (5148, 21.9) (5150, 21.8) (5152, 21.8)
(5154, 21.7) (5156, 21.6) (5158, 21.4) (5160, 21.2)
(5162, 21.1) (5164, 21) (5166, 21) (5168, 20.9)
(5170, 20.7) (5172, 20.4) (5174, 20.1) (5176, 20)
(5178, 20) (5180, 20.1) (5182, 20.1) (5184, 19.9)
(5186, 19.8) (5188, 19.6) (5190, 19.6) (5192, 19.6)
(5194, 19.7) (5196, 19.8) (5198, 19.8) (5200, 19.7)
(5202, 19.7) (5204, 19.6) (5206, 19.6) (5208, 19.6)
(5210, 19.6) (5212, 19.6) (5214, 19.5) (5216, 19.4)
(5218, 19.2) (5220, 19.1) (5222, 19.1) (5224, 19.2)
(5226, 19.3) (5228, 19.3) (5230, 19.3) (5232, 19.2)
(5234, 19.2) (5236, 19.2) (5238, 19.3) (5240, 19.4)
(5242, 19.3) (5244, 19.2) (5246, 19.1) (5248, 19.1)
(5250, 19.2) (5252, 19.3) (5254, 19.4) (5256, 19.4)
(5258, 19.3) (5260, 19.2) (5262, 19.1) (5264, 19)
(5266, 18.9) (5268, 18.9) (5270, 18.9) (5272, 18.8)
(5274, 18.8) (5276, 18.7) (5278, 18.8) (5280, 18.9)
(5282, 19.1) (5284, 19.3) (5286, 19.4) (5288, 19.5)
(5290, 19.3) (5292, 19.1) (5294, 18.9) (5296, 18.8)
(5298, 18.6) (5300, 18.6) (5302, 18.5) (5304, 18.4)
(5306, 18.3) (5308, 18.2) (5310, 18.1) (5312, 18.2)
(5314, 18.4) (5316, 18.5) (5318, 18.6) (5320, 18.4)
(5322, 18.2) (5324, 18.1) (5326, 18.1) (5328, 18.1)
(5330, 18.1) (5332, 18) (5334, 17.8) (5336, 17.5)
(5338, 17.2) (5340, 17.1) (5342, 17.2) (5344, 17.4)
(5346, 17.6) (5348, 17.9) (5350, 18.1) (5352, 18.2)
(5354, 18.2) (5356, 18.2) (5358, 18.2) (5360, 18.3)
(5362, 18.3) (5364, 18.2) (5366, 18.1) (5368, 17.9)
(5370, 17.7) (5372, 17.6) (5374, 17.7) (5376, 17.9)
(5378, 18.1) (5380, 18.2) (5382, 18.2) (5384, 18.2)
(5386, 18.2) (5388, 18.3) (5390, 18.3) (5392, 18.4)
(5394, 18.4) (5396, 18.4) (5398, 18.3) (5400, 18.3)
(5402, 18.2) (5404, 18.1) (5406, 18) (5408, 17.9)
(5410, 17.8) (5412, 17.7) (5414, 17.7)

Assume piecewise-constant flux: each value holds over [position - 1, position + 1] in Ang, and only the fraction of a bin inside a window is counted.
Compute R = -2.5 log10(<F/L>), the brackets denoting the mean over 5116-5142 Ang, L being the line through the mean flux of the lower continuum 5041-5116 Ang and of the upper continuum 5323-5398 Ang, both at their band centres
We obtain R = 0.13 mag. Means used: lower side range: 27.4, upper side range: 18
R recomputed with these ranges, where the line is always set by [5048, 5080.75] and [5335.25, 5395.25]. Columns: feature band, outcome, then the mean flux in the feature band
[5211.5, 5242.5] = 0.194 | 19.3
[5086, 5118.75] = 0.124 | 24.7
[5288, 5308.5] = 0.095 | 18.7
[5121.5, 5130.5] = 0.171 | 22.9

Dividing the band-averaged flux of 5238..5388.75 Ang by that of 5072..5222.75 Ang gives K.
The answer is 0.8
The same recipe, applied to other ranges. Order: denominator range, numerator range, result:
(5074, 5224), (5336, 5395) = 0.81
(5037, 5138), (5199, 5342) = 0.71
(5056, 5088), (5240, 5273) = 0.67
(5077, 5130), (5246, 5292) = 0.77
